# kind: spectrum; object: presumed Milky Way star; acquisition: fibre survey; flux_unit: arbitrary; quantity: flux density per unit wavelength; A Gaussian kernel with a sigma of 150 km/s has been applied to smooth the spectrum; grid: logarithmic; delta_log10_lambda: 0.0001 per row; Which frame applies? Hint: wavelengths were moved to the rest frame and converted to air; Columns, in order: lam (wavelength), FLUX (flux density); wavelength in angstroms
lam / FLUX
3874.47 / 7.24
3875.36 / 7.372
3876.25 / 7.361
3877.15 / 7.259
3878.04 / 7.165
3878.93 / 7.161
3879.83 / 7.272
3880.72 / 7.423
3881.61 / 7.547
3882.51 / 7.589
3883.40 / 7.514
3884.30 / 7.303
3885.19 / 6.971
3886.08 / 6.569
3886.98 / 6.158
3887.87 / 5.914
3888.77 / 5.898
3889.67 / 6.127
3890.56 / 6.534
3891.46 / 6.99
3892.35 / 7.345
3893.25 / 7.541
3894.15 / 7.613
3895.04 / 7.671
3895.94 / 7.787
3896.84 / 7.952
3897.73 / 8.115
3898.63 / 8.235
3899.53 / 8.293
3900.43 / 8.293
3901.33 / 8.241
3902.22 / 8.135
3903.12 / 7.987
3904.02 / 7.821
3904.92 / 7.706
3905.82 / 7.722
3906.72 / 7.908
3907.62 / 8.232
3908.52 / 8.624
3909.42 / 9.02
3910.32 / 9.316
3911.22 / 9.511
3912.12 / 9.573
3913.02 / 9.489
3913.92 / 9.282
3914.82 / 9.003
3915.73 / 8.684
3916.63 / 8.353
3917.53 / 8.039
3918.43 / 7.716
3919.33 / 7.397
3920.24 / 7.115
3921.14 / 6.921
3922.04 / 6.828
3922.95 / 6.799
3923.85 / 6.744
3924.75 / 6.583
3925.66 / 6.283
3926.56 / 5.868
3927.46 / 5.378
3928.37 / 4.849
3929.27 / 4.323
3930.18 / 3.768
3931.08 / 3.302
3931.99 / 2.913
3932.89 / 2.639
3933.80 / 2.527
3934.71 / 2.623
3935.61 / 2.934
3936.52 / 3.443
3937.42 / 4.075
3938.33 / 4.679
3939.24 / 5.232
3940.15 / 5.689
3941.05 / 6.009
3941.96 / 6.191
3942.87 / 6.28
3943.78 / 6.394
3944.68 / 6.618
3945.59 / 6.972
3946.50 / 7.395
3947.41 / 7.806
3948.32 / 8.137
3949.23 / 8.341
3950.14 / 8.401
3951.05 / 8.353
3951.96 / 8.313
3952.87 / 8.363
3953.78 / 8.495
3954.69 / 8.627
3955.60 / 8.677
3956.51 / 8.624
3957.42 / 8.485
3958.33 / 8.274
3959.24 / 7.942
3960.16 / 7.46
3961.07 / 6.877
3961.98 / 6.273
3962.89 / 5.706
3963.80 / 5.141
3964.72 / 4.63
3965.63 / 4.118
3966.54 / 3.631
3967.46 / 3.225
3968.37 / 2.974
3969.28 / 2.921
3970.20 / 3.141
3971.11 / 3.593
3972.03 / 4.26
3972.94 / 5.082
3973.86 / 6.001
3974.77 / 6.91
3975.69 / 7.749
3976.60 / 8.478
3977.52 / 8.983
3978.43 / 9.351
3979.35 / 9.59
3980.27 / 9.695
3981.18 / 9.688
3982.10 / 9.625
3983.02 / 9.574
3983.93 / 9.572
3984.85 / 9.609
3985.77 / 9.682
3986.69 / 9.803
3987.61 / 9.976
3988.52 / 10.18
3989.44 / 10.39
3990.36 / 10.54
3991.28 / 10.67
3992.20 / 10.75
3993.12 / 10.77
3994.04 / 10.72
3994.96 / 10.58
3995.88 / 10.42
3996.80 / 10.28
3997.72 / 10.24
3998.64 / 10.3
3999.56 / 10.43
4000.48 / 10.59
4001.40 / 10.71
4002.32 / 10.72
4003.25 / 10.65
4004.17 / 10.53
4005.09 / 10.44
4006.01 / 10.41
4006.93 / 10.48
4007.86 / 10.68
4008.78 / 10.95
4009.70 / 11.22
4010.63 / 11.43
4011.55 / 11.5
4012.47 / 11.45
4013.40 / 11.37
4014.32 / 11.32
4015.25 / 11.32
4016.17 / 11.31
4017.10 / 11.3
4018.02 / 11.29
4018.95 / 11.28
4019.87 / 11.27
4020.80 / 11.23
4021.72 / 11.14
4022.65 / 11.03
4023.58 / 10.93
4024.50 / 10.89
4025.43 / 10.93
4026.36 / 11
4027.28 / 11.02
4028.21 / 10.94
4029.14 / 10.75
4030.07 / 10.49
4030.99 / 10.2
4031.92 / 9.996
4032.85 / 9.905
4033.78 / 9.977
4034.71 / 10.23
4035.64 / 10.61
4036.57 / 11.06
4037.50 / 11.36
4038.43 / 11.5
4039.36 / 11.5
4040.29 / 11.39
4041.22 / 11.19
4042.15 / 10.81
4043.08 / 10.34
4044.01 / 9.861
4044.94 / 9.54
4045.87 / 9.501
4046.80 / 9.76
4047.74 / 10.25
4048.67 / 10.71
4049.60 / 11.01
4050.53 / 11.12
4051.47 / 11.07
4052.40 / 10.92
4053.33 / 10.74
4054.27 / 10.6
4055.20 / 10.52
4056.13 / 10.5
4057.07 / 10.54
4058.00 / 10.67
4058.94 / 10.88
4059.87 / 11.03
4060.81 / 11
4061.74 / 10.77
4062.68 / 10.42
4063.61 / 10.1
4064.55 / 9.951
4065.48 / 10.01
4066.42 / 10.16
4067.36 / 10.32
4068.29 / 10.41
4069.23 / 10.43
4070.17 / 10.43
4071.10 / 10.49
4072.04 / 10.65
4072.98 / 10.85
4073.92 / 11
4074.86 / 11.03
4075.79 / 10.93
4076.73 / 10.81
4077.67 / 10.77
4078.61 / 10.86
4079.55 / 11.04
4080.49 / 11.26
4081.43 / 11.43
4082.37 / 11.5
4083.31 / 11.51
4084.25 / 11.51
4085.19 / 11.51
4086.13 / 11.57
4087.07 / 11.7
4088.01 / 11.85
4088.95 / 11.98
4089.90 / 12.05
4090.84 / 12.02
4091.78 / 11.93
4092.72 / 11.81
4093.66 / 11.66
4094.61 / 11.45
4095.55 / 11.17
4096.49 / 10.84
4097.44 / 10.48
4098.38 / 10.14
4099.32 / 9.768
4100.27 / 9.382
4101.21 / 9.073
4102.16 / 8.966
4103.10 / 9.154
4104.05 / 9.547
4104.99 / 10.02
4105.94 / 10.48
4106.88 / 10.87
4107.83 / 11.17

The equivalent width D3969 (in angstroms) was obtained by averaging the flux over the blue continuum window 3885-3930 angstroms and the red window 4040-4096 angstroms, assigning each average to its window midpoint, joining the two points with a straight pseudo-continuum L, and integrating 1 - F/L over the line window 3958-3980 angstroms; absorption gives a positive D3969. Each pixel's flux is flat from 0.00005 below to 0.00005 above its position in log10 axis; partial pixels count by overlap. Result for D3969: 7.1 angstroms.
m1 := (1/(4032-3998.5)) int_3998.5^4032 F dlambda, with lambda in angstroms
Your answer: 10.9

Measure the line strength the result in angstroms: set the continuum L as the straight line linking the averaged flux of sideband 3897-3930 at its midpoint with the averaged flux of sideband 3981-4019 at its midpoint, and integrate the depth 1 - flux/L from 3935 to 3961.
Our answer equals 5.6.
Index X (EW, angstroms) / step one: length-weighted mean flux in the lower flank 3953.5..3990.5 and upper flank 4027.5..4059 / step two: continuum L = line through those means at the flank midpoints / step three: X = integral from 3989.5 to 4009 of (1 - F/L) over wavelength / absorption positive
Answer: -4.4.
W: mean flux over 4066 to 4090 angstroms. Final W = 11.1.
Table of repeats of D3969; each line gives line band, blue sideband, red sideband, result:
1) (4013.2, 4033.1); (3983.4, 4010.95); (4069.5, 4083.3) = -0.65 angstroms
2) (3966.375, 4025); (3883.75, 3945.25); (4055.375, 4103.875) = -4.77 angstroms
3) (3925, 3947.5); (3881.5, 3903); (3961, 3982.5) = 5.82 angstroms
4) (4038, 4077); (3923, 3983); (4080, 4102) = -2.61 angstroms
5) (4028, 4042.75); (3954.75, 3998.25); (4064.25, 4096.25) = -1.52 angstroms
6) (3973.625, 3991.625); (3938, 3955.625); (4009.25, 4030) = -0.30 angstroms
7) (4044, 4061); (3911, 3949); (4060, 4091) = -0.55 angstroms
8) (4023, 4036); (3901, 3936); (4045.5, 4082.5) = -1.10 angstroms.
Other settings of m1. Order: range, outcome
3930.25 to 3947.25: 4.81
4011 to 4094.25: 10.9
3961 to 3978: 5.22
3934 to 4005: 7.72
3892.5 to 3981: 6.8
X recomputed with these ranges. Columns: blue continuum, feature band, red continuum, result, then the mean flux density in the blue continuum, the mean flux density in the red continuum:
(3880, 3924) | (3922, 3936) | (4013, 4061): 6.28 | 7.75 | 10.8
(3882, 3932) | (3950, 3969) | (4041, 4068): 3.81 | 7.32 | 10.5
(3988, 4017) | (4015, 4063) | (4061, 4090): 0.38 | 10.8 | 10.9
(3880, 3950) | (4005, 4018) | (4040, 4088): -2.41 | 6.85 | 10.7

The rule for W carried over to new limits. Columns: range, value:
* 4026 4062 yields 10.6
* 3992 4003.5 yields 10.5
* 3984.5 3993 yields 10.2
